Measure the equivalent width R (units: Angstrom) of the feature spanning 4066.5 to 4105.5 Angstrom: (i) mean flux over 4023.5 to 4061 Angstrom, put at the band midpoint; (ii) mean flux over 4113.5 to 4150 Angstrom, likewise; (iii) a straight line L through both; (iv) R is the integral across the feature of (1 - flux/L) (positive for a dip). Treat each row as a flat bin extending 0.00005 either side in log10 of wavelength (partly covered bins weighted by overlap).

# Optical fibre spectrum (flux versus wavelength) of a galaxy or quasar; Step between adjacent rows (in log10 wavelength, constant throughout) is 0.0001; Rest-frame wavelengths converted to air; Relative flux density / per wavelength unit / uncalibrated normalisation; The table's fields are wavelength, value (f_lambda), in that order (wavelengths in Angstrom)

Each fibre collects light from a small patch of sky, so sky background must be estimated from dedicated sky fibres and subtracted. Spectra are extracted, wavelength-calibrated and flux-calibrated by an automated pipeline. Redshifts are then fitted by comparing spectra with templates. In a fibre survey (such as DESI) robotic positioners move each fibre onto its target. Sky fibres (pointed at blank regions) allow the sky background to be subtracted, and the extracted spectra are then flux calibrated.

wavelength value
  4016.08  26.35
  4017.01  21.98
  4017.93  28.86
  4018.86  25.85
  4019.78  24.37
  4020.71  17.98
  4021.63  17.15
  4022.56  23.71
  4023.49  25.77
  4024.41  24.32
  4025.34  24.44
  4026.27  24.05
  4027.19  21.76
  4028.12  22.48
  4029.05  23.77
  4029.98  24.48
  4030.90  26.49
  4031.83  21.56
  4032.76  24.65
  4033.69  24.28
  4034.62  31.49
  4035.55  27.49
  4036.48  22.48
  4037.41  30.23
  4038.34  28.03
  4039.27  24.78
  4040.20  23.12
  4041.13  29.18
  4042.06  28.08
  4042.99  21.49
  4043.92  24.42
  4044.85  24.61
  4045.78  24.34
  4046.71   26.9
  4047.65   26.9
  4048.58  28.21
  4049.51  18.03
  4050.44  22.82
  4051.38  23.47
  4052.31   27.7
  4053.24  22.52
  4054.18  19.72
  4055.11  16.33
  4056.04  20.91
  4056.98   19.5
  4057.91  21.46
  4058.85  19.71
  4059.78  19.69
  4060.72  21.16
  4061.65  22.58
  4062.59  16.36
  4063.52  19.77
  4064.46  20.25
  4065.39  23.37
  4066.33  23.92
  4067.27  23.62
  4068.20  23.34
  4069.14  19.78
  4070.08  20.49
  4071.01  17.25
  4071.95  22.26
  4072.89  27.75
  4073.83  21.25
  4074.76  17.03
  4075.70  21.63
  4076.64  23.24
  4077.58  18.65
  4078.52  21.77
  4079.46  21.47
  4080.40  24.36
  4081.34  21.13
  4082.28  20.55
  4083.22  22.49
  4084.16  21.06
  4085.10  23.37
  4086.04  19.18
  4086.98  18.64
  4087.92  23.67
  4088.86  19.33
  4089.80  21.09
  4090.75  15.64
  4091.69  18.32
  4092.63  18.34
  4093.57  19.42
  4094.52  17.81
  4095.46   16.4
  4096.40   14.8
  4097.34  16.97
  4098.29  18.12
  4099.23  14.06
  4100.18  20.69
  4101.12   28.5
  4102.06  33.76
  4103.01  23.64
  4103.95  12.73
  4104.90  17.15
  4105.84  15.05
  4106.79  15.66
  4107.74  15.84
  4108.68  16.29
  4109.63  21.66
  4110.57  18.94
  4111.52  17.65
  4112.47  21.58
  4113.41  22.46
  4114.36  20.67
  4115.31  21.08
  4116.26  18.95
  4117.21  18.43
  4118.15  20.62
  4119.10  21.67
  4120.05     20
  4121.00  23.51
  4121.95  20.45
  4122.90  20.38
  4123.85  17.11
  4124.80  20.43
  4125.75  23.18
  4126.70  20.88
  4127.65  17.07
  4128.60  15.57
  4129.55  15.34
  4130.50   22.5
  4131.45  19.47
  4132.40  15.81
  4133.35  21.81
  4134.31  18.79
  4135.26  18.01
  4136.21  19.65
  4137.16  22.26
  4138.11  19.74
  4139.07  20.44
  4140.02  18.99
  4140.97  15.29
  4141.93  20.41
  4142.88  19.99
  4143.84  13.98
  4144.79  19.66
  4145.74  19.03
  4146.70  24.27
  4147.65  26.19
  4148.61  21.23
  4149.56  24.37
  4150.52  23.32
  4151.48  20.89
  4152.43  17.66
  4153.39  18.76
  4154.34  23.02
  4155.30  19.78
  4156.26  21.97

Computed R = 2.7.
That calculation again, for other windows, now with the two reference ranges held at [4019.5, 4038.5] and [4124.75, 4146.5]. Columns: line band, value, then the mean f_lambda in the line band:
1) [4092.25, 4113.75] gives 1.7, 19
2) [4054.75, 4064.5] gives 1.3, 19.8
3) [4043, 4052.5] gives -0.5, 24.5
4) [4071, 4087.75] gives 0.3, 21.4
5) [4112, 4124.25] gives -0.4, 20.5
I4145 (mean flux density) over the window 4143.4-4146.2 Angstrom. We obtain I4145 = 17.7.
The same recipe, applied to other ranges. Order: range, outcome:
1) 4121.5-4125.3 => 19.6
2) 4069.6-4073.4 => 21.9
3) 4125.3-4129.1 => 19.1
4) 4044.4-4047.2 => 25.3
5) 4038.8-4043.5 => 25.3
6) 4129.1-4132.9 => 18.3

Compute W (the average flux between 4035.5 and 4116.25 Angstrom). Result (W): 21.3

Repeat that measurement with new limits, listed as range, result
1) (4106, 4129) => 19.5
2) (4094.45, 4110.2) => 18.8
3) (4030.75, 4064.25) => 23.6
